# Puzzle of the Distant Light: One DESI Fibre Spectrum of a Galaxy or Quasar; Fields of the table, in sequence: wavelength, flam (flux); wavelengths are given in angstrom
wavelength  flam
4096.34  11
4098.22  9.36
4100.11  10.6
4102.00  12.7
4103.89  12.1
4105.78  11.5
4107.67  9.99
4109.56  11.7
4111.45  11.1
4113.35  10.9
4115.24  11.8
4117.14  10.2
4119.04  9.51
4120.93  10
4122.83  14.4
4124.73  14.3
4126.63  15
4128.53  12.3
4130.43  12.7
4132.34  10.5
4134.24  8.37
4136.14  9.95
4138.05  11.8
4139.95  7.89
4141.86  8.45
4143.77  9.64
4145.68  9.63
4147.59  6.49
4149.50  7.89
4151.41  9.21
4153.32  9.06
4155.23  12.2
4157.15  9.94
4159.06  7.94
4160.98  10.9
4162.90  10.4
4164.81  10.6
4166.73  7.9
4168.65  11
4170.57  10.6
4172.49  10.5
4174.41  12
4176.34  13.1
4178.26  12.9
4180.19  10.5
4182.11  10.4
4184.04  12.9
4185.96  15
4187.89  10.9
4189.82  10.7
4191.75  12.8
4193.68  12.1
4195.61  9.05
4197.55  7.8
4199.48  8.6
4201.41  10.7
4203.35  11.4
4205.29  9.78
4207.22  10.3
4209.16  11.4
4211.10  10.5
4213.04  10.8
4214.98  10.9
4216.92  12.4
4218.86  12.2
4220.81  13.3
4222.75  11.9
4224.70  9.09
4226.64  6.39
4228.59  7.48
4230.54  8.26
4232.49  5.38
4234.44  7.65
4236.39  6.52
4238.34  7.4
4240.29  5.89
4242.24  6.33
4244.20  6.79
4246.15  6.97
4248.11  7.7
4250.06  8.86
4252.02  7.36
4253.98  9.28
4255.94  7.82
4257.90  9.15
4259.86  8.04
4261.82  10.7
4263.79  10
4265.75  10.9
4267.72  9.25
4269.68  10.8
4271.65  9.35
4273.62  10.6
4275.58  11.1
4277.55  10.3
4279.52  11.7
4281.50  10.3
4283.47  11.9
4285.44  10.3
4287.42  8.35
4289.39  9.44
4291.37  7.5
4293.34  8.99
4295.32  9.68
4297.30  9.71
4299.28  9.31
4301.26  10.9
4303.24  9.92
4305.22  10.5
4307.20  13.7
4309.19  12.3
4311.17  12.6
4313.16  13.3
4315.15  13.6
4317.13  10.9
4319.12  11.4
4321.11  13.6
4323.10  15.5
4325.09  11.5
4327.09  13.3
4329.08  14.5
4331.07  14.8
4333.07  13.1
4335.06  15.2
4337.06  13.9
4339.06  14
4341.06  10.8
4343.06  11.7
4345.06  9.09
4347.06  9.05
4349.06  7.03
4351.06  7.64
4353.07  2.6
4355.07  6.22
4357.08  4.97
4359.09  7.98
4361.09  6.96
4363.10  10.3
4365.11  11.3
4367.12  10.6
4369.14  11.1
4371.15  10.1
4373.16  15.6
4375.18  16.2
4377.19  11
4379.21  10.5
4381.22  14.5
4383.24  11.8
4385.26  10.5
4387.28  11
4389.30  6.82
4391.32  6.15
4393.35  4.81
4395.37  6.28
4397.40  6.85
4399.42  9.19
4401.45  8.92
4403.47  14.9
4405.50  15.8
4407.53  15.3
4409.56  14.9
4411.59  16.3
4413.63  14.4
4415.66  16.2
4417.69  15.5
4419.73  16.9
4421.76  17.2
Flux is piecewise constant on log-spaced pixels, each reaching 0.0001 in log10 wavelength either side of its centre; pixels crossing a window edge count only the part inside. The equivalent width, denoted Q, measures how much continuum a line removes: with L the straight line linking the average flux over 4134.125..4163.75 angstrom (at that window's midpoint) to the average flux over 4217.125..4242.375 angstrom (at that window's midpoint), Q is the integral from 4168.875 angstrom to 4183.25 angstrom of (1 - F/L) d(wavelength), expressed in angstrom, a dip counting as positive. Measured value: -3.7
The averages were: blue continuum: 9.38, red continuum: 8.48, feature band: 11.4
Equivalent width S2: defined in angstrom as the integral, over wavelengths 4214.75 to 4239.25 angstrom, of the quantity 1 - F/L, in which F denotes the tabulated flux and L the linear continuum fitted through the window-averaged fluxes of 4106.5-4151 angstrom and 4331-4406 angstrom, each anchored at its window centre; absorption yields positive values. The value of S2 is 3.1 angstrom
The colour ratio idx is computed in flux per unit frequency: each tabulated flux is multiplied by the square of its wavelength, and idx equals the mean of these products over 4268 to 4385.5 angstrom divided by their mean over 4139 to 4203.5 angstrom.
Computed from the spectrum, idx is 1.1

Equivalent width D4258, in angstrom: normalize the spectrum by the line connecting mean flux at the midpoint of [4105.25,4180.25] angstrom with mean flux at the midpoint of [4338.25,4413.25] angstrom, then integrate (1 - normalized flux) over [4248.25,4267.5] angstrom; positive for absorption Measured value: 2.5 angstrom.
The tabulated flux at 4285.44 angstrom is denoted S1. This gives 10.3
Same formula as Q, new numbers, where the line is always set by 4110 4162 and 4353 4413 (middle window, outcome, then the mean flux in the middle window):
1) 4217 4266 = 9.2 angstrom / 8.49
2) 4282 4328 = -3.3 angstrom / 11.2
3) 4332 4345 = -2.9 angstrom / 12.8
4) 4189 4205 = 0.1 angstrom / 10.4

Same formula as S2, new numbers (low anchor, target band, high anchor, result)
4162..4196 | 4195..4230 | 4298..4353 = 3.8 angstrom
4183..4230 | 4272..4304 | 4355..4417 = 2.5 angstrom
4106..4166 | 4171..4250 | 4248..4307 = 1.6 angstrom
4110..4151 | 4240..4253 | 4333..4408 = 4.0 angstrom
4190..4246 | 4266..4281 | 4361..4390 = -0.6 angstrom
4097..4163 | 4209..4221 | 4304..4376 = -0.8 angstrom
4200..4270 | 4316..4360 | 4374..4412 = -2.1 angstrom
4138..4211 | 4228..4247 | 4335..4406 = 6.3 angstrom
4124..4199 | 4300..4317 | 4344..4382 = -3.7 angstrom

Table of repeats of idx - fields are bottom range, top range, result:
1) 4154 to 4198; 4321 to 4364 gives 1.04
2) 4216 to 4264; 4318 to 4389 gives 1.38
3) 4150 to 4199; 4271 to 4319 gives 1.05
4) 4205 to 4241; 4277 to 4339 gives 1.31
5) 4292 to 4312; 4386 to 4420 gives 1.14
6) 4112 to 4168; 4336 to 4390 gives 1.09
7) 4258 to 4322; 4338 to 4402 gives 0.92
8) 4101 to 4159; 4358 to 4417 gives 1.19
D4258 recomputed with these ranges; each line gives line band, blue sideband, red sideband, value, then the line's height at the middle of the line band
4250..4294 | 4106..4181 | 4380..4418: 5.5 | 11.1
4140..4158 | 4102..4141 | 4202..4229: 3.3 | 11.1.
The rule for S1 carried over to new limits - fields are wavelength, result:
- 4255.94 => 7.82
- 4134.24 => 8.37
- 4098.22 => 9.36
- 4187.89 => 10.9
